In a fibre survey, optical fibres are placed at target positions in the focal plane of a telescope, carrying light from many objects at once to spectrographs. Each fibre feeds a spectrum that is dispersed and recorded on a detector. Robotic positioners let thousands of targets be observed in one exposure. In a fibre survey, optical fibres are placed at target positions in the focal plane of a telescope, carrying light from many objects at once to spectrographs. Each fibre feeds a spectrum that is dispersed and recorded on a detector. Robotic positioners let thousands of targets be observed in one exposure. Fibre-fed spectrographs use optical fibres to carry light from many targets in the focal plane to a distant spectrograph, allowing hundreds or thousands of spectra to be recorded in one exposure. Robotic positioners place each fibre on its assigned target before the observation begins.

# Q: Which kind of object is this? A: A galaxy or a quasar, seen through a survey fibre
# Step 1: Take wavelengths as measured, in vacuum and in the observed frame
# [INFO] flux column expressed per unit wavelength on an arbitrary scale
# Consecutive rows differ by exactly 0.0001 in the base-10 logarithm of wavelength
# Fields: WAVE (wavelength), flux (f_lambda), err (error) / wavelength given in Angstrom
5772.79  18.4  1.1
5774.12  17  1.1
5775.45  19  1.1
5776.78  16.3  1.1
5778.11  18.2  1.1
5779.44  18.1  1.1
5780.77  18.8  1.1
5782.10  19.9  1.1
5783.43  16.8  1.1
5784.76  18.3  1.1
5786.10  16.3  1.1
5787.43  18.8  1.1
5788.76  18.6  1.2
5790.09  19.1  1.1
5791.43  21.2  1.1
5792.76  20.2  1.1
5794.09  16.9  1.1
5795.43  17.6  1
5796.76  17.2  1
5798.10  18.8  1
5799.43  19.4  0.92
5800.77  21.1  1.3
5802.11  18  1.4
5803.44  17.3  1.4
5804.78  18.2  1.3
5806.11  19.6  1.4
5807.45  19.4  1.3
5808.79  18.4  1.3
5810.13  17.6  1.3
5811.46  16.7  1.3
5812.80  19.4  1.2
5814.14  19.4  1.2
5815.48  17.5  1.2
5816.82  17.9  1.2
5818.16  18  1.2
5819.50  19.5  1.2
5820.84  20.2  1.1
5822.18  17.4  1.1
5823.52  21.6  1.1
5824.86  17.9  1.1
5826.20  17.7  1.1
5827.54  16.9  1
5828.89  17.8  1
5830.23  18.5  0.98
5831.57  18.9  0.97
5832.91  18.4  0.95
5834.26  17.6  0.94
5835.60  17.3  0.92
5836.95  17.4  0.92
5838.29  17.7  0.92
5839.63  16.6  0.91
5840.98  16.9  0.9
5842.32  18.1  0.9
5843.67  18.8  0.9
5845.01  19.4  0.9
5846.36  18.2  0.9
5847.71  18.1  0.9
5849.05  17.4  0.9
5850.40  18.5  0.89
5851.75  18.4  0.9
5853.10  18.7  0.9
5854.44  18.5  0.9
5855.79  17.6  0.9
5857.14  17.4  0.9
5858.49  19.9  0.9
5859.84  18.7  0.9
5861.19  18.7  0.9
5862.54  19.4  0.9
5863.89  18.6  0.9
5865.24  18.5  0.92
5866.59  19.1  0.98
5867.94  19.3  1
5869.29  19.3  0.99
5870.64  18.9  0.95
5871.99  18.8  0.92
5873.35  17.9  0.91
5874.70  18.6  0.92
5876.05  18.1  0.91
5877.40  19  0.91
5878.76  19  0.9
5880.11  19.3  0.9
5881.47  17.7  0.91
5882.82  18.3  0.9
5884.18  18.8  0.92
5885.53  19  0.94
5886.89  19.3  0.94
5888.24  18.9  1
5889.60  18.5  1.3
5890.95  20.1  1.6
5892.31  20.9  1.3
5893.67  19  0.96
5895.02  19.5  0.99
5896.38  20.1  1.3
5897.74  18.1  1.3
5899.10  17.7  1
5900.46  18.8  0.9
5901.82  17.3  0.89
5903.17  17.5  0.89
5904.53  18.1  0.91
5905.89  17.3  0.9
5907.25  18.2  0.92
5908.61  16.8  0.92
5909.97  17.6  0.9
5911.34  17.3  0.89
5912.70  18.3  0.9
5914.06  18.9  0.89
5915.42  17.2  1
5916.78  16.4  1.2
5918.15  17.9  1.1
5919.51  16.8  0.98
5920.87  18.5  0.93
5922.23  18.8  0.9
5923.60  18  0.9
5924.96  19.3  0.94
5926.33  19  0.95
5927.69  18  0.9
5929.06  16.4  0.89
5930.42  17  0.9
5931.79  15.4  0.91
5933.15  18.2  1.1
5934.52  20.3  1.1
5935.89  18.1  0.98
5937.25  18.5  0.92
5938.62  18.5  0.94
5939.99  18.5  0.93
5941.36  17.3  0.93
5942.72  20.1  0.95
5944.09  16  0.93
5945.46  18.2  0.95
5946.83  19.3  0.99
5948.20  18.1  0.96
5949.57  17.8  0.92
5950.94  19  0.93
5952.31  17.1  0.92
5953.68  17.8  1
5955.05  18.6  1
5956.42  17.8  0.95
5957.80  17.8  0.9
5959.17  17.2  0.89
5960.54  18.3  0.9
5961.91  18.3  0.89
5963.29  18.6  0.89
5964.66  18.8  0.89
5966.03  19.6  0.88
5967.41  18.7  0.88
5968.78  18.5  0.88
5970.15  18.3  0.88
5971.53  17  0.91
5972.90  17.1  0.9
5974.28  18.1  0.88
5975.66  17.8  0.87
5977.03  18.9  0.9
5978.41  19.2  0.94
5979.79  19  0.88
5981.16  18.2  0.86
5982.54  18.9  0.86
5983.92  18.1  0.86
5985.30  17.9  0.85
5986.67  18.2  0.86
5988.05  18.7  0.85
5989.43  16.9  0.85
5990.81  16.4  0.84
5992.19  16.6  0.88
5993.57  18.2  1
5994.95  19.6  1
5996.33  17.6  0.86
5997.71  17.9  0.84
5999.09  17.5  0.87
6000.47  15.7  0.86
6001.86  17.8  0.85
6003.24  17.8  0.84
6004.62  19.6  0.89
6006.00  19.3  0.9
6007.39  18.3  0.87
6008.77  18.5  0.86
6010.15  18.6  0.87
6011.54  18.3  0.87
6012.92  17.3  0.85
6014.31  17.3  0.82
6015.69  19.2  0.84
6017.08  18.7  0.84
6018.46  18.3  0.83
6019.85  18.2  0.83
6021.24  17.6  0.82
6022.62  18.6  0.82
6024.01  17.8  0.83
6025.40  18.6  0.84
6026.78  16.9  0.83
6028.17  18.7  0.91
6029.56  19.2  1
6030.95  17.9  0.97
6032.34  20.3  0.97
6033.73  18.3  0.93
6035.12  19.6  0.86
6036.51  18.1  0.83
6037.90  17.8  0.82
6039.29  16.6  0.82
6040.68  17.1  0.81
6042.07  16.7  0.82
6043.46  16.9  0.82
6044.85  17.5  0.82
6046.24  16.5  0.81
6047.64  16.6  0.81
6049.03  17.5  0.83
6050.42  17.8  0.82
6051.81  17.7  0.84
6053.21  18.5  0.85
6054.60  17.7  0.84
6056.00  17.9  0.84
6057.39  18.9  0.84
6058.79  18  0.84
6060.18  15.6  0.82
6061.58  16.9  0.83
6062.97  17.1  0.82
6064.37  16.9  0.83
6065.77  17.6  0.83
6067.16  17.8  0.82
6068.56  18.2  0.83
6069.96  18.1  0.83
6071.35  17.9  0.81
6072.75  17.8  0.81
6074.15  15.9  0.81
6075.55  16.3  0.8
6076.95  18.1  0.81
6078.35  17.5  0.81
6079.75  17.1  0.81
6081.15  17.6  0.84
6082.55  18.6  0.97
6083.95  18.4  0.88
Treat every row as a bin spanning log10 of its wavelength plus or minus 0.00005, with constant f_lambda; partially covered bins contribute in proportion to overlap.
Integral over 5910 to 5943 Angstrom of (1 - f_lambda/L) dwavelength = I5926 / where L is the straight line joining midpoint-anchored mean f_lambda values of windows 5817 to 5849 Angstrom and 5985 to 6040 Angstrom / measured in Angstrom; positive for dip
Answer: 0.3 Angstrom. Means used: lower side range 18.2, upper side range 18.1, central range 18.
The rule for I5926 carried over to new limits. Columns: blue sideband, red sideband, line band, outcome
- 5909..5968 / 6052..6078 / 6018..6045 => -0.6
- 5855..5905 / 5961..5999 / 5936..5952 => 0.1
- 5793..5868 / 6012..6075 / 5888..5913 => -0.3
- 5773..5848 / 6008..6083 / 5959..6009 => -0.6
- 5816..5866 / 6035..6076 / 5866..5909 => -1.3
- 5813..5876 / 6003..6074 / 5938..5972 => -0.2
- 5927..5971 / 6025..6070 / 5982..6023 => -0.3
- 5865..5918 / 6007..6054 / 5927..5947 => 0.4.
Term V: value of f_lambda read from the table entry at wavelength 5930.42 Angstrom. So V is 17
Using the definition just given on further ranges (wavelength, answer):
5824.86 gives 17.9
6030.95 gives 17.9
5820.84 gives 20.2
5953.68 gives 17.8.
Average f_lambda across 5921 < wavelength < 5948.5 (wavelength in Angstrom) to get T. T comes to 18.2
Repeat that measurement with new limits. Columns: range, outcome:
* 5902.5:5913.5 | 17.6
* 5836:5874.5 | 18.4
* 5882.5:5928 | 18.4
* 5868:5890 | 18.7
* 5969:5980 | 18.1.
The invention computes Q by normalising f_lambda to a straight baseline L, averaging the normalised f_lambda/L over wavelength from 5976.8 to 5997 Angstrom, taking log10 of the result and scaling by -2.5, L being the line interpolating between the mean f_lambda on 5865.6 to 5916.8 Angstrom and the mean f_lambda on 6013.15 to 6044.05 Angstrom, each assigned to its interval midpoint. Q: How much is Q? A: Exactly 0.01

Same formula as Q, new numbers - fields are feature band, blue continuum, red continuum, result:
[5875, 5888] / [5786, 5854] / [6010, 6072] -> -0.029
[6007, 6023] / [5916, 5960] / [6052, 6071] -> -0.028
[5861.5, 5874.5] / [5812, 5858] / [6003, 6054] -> -0.039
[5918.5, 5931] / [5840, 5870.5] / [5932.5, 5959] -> 0.018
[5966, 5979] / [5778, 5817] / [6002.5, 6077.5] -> -0.012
